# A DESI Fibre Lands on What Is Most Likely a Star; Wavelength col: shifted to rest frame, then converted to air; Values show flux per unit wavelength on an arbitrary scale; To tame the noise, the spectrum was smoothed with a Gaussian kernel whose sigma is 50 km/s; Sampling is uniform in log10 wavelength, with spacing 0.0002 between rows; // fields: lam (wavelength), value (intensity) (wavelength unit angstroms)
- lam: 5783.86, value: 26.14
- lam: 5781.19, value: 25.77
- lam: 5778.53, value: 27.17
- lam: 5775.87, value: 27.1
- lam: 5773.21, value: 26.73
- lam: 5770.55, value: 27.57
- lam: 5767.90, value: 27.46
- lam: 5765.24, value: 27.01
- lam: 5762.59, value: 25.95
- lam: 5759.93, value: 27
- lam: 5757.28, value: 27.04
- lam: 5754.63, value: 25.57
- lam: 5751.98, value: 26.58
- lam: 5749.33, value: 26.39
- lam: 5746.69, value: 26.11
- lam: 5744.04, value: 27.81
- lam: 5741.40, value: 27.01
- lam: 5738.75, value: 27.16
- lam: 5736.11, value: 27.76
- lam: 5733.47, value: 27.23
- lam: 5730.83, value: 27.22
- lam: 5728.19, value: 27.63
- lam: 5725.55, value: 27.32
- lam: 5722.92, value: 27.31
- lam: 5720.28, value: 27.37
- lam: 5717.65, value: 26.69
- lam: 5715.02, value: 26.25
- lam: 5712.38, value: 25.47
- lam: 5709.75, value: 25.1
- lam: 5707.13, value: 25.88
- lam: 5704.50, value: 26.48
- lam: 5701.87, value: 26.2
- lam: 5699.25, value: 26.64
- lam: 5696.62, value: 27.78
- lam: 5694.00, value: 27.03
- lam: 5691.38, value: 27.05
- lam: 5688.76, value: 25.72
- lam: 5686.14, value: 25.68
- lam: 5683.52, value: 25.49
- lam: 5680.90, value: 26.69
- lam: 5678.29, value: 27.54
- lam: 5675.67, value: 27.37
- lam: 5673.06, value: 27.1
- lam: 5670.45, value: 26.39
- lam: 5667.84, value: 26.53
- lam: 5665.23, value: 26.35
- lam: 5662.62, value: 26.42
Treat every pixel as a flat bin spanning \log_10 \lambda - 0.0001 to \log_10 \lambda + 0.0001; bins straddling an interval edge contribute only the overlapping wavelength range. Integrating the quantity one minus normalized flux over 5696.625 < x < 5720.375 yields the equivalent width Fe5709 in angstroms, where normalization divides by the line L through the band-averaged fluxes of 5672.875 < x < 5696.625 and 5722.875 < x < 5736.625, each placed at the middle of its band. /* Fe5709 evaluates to 0.7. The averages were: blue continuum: 26.7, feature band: 26.3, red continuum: 27.4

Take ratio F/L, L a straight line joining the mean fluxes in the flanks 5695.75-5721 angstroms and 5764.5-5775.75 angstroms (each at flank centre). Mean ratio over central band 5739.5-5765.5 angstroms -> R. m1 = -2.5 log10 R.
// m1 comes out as 0.01 mag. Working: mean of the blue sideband 26.3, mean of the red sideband 27.2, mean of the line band 26.6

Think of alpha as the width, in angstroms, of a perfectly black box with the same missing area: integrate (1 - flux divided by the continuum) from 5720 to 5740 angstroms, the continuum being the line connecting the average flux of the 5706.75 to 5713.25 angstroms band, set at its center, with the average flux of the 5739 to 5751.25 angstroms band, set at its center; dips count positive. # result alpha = -0.9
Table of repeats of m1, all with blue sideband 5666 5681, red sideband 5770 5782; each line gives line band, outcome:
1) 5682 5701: 0.02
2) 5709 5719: 0.04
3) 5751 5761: 0.01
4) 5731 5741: -0.02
